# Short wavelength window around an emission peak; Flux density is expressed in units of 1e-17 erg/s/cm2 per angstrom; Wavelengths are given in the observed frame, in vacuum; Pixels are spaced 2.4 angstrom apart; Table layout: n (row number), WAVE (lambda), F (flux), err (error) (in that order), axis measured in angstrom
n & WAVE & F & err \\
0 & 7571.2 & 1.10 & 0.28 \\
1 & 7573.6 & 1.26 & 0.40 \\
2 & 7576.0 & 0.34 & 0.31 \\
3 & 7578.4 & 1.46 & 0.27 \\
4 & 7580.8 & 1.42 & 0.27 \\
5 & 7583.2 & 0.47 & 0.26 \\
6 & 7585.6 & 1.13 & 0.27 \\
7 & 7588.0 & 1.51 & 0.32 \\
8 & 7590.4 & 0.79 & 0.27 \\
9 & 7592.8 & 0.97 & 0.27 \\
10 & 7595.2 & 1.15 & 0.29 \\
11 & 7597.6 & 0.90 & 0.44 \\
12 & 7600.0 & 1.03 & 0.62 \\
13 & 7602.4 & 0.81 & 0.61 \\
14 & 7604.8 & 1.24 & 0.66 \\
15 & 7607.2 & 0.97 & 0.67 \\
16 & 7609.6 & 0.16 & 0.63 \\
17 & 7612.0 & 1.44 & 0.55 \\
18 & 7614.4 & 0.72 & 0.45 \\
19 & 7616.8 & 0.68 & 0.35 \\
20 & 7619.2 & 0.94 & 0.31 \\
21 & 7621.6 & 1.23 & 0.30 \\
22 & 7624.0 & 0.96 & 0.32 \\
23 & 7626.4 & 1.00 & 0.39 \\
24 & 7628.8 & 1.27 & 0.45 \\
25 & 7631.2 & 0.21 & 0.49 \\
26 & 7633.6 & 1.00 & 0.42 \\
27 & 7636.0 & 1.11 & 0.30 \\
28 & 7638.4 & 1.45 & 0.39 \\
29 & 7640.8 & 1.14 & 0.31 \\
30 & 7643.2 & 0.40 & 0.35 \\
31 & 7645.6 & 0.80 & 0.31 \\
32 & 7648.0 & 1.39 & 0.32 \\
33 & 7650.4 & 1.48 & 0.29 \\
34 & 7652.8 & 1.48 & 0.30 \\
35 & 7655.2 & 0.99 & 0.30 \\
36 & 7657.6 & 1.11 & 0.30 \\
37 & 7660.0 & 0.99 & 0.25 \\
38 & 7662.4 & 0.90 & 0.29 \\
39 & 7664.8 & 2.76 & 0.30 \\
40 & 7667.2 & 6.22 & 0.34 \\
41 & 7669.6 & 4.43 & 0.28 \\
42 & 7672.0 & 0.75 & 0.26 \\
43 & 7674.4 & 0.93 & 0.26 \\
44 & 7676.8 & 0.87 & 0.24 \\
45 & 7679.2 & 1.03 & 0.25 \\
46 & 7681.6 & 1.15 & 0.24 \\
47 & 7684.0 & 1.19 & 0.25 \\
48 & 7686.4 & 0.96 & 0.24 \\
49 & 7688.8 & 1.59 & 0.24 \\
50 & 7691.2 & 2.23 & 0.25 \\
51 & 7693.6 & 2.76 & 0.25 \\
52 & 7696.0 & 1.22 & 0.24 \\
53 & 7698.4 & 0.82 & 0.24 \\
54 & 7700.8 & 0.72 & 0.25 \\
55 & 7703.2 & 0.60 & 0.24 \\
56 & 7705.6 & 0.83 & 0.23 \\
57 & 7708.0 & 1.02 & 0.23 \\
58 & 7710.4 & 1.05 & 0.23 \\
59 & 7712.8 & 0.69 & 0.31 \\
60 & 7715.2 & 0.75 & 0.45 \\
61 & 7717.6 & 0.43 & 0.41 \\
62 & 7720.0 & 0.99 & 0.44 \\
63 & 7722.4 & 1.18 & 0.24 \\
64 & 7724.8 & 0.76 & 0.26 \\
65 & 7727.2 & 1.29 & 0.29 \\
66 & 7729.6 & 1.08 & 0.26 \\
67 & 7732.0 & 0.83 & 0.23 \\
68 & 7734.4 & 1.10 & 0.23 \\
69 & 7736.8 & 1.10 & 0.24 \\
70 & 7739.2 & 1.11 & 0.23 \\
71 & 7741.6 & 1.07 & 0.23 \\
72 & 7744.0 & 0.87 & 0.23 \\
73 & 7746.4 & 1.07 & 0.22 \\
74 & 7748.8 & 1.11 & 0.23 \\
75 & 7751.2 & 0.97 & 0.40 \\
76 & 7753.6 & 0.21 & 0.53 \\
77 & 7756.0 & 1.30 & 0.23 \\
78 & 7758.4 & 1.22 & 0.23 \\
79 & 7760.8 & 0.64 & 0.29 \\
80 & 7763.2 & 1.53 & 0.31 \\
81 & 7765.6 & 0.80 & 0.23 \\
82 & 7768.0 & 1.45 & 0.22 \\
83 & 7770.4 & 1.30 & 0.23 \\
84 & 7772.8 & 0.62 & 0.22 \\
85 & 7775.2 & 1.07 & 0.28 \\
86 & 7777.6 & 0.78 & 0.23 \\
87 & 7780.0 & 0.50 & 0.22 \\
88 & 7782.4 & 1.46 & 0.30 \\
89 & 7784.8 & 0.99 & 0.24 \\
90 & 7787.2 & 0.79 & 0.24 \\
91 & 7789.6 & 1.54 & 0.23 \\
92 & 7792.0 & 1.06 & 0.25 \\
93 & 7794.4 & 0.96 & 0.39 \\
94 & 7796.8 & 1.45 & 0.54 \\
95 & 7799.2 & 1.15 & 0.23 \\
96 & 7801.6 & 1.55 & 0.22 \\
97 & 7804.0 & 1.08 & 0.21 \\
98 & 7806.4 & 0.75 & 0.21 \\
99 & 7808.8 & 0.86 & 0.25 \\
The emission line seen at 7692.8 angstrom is [N II]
